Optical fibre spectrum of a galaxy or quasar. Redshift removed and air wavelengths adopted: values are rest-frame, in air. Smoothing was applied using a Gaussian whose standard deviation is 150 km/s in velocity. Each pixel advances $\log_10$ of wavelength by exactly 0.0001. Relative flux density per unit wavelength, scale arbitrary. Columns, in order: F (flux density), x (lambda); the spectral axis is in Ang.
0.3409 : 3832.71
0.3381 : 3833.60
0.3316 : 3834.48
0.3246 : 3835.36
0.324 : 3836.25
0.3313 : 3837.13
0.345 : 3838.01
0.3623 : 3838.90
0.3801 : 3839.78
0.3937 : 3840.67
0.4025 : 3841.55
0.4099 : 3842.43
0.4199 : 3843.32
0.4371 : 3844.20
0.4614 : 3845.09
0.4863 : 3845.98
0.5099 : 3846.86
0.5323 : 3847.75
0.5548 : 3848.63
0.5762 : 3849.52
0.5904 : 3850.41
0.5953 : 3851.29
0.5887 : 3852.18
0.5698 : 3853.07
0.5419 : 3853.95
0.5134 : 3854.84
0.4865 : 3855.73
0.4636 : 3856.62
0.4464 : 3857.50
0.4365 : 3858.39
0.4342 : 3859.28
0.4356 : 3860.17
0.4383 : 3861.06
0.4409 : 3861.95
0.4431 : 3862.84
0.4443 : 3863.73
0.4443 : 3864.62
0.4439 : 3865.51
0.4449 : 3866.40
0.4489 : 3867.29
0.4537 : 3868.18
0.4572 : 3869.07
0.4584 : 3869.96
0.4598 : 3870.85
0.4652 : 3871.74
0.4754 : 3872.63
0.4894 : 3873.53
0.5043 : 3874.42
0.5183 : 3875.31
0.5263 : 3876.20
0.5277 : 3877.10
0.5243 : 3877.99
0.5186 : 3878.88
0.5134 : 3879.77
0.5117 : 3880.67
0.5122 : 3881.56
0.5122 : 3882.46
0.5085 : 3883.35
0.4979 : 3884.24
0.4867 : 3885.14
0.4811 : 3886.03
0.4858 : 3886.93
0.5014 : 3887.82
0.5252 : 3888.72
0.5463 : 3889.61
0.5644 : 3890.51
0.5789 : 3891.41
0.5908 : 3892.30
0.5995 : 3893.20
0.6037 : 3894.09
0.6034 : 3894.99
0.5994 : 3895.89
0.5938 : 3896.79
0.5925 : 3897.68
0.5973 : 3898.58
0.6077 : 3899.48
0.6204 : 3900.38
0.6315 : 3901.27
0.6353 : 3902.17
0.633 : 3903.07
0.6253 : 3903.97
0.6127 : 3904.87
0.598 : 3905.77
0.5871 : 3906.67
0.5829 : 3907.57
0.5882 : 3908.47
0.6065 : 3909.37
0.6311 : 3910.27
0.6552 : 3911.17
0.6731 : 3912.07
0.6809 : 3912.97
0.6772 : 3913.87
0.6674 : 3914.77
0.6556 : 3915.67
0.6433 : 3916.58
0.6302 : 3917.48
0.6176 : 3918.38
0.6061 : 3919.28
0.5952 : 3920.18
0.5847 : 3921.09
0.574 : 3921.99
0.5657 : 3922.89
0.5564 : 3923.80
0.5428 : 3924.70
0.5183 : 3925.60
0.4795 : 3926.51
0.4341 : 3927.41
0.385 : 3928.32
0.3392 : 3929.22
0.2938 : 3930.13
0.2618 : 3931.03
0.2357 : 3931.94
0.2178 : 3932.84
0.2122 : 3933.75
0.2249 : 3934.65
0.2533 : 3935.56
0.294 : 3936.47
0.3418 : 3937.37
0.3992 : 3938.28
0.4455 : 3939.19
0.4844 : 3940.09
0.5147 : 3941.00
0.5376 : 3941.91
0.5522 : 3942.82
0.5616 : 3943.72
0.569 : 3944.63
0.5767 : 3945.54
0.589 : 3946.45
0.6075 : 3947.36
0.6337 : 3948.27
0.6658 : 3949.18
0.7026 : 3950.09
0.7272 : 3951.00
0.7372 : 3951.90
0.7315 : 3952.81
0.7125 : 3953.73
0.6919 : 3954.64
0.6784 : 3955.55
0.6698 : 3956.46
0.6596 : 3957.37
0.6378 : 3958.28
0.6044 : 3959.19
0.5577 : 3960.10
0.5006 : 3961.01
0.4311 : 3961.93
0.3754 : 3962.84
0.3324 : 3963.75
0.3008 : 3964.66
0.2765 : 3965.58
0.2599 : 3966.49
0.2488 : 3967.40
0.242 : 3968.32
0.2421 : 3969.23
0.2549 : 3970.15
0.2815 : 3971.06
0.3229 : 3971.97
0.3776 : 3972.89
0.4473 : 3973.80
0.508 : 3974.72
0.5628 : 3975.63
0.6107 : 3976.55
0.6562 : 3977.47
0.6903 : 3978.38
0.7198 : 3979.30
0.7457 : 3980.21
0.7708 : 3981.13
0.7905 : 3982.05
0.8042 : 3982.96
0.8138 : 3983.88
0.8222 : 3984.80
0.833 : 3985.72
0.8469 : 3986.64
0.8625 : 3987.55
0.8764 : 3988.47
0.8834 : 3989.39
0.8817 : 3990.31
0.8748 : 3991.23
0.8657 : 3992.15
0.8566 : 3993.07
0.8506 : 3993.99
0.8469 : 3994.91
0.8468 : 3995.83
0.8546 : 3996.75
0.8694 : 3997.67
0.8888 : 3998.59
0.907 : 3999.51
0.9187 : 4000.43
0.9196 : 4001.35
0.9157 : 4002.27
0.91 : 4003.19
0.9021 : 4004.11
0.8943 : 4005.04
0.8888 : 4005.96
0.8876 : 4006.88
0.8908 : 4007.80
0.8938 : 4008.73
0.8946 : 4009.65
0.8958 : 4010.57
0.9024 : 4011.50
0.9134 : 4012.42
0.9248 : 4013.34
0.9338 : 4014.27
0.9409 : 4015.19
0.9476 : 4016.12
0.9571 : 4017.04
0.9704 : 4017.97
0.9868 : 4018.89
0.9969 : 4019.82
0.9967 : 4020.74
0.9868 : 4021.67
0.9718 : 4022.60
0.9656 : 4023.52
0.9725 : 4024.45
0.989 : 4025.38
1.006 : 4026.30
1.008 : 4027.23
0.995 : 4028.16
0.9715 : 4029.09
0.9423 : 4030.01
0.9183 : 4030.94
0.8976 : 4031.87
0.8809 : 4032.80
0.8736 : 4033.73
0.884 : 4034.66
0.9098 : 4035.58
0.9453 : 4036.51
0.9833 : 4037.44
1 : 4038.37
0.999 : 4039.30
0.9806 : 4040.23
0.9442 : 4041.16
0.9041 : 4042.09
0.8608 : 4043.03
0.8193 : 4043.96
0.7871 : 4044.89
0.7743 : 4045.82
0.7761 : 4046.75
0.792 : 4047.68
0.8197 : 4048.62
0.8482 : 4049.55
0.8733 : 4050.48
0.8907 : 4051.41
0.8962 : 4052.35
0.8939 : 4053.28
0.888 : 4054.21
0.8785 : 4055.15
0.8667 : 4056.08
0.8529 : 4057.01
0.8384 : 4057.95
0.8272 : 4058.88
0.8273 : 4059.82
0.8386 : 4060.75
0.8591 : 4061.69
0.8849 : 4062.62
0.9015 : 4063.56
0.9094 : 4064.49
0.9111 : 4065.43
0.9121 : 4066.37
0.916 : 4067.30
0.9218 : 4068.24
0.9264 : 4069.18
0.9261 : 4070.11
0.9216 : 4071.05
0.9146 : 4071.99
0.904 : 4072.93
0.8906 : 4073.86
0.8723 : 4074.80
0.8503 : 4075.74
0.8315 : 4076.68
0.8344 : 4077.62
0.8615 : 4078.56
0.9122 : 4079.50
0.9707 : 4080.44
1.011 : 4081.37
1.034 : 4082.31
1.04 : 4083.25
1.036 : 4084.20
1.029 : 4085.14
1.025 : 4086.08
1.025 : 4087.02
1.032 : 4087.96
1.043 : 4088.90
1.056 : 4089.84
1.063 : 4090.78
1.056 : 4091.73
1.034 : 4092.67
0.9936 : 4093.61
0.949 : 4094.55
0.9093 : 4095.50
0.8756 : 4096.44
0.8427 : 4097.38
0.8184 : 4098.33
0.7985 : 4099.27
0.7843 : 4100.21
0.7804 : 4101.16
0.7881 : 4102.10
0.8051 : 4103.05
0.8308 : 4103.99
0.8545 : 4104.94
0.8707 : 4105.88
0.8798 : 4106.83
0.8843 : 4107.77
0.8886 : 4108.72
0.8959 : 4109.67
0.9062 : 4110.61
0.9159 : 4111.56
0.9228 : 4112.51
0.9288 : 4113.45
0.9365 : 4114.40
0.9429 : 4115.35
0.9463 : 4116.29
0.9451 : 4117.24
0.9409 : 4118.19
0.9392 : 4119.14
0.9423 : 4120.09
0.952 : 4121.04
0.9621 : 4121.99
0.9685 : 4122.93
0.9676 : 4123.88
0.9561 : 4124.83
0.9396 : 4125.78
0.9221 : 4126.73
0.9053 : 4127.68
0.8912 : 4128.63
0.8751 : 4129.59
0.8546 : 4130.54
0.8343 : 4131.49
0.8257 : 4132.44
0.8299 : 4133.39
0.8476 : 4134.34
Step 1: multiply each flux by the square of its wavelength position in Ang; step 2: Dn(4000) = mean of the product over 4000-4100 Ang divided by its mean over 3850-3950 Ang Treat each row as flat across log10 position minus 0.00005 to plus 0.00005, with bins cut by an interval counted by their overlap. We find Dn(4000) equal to 1.9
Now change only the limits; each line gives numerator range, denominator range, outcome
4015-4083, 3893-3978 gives 1.85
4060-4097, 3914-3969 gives 2.03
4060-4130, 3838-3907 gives 2.01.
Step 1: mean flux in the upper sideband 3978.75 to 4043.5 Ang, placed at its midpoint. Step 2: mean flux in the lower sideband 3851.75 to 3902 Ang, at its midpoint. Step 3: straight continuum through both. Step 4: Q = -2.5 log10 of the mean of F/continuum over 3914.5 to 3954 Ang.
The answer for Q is 0.32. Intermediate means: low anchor 0.514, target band 0.509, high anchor 0.905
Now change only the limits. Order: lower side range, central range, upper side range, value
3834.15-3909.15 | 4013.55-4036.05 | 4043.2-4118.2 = -0.198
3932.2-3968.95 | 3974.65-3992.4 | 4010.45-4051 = -0.156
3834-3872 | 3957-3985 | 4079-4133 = 0.313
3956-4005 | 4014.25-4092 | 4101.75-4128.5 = -0.165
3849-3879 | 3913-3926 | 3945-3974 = -0.215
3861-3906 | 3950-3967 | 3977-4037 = 0.324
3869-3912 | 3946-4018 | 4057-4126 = 0.025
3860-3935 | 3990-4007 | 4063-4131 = -0.213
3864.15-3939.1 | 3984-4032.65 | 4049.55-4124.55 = -0.221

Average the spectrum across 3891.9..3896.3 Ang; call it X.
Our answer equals 0.599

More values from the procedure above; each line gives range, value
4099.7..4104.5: 0.798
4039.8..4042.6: 0.939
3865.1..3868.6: 0.448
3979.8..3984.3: 0.785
